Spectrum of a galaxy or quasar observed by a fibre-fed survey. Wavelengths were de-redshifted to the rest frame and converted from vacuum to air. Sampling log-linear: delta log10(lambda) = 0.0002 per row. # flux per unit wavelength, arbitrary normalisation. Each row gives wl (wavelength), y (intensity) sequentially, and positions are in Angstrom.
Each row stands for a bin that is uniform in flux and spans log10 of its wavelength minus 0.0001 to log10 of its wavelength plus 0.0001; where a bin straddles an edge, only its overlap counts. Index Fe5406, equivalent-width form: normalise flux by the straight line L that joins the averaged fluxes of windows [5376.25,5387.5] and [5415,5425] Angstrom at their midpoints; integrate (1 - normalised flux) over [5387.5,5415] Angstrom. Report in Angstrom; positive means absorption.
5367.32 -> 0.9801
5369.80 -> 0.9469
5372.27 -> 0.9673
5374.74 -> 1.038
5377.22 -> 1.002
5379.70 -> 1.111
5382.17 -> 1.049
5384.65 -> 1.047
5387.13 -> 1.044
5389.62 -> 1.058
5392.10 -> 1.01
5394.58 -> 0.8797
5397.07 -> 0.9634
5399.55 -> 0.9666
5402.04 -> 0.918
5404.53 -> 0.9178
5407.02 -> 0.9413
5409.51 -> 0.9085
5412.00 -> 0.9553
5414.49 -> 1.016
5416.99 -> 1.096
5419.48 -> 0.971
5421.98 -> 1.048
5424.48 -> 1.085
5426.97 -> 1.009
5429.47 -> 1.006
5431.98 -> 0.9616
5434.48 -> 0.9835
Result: 2.3 Angstrom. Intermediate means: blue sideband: 1.05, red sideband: 1.04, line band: 0.959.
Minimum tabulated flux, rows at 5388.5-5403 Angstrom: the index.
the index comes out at 0.8797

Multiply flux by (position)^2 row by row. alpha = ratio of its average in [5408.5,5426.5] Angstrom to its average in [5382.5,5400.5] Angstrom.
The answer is 1.02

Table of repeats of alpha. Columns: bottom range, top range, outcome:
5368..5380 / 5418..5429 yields 1.04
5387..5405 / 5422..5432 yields 1.07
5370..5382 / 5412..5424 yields 1.02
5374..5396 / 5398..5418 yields 0.95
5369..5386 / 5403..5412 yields 0.91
